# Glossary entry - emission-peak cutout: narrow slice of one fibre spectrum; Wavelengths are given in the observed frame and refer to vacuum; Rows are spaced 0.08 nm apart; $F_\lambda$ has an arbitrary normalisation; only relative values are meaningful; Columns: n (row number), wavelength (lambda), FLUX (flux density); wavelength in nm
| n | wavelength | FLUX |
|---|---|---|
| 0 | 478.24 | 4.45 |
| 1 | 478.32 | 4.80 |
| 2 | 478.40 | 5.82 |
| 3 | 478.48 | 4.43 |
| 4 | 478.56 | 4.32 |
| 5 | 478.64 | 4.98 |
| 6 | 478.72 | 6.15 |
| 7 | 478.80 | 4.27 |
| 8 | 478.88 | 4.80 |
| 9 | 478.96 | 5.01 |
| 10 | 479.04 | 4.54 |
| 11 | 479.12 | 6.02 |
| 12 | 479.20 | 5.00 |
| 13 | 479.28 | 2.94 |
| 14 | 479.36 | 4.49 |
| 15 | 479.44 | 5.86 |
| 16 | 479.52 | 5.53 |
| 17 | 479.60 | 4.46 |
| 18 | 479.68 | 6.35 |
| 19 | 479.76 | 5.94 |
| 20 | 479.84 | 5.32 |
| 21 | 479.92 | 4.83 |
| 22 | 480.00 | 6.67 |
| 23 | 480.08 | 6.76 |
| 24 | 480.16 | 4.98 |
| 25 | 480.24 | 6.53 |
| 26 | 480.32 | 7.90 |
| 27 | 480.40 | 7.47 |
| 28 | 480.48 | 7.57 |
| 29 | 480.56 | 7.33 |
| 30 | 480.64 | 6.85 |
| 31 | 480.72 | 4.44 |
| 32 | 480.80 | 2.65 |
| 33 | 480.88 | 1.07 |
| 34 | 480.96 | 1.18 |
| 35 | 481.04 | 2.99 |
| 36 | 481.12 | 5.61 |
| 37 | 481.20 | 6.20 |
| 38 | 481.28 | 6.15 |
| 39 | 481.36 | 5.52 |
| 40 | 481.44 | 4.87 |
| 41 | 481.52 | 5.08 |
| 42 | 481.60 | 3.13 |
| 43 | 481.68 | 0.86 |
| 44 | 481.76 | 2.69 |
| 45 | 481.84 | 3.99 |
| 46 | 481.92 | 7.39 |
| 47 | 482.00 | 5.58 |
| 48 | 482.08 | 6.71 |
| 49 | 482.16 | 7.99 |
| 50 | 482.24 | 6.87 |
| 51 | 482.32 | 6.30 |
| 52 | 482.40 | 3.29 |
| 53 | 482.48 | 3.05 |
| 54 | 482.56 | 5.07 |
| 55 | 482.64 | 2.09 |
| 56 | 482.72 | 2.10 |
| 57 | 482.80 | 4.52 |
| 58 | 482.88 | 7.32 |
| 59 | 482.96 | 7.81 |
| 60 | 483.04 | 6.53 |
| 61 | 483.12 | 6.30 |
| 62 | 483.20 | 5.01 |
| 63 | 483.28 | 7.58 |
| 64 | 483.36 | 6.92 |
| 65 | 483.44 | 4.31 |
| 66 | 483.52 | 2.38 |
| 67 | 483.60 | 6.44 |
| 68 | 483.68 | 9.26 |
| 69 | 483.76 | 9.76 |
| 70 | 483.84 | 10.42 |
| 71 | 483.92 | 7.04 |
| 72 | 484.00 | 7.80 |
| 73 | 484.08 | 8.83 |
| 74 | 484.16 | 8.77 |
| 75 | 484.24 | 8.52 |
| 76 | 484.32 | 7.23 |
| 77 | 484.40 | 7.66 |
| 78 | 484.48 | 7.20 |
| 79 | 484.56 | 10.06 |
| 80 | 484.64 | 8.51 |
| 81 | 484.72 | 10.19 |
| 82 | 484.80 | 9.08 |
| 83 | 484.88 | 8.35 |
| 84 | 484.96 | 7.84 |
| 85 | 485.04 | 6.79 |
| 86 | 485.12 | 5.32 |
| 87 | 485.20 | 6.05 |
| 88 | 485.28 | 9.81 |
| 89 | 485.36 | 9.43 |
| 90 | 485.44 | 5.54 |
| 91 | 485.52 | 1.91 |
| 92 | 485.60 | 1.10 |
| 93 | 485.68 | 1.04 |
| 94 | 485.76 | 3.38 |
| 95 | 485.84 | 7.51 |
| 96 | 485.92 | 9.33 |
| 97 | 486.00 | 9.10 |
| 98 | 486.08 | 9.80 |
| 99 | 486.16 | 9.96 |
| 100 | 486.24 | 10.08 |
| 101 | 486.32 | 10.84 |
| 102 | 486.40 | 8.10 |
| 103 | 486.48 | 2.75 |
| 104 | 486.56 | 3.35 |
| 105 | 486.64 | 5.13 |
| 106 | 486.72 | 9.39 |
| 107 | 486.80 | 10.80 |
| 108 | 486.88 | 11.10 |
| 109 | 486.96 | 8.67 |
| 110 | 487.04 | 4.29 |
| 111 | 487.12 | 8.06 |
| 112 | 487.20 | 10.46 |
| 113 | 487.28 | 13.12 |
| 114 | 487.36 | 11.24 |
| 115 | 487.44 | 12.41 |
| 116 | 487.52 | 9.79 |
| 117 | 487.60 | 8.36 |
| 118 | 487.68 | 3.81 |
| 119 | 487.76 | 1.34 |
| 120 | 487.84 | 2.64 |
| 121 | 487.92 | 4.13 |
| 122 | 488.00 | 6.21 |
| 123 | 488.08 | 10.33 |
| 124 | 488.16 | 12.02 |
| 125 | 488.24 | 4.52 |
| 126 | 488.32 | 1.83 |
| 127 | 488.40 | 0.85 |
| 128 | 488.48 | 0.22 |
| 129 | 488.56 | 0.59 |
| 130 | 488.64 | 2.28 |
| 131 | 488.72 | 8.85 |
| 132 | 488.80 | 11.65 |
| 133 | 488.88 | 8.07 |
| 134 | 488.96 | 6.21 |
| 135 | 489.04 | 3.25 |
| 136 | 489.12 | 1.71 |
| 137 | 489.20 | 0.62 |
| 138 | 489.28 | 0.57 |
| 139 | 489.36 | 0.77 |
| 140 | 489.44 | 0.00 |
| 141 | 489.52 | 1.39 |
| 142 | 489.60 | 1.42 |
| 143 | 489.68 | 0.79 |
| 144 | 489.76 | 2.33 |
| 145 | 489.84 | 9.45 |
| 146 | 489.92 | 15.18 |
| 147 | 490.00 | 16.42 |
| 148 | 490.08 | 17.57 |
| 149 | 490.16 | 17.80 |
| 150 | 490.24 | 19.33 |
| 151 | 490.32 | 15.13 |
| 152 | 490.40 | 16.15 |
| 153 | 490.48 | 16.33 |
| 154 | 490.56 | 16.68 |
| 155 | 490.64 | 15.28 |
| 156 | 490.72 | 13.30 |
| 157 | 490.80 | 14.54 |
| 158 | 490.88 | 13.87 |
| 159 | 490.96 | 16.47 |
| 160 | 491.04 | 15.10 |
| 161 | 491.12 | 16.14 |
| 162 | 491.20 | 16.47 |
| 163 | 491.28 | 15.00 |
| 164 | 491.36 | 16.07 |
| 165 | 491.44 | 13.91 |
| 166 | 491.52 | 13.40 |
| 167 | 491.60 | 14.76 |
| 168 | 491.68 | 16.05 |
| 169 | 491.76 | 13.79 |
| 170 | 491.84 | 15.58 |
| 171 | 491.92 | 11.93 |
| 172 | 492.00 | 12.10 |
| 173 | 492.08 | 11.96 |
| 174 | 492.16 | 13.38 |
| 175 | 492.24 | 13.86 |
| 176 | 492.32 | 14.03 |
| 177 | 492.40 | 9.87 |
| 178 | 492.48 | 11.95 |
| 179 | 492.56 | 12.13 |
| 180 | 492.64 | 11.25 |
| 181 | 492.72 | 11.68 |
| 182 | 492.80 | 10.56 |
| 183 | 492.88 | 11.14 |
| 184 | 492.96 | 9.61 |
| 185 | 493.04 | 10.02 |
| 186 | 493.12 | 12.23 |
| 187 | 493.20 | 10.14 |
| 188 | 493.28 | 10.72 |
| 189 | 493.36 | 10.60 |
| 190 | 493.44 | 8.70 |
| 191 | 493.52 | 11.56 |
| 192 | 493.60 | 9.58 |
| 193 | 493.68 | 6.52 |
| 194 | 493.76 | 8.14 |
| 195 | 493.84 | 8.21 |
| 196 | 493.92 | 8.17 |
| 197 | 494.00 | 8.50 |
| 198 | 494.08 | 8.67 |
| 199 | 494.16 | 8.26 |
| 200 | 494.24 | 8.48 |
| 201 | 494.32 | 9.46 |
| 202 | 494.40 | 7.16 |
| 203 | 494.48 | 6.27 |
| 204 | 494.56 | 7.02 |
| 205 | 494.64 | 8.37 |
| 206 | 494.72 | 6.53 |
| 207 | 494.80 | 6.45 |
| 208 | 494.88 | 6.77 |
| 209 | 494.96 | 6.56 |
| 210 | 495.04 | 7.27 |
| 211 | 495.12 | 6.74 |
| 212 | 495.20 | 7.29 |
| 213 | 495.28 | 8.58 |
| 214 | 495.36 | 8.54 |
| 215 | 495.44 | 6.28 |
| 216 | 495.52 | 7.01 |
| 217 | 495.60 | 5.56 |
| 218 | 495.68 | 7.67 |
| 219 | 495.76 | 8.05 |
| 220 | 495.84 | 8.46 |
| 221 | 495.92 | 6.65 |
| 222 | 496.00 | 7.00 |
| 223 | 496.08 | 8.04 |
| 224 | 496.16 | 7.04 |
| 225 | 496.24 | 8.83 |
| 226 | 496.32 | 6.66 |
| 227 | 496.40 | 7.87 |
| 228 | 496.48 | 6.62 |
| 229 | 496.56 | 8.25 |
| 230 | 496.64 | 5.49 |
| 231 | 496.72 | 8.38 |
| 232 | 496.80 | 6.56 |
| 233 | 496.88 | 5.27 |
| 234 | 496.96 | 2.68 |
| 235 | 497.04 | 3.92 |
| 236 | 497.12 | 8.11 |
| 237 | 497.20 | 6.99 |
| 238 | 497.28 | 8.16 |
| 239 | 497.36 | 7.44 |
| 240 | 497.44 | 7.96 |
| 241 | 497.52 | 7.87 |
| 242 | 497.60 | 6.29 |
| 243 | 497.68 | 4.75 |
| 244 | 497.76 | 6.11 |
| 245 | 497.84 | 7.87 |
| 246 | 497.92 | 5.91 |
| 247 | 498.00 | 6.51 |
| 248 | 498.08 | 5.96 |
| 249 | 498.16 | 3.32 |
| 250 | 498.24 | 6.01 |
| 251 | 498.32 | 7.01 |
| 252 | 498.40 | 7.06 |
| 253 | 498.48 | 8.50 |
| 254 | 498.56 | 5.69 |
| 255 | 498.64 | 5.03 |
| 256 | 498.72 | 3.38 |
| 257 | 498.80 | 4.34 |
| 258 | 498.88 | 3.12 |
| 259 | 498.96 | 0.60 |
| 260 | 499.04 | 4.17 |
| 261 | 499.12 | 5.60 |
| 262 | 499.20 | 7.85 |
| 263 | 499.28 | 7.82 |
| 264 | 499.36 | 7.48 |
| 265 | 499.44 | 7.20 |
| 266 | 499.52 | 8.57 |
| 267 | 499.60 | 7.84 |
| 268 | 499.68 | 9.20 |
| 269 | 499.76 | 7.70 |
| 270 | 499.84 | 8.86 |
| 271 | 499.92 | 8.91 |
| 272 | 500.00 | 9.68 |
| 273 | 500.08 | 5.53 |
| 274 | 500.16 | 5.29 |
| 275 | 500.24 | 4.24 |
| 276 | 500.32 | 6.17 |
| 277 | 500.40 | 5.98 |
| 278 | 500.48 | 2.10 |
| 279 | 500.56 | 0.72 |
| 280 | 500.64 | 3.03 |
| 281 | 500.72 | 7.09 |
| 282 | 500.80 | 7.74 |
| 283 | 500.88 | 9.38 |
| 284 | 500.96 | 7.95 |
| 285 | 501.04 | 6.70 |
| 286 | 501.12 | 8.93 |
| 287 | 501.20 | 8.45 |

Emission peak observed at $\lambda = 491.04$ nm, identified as Lyman alpha 1216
